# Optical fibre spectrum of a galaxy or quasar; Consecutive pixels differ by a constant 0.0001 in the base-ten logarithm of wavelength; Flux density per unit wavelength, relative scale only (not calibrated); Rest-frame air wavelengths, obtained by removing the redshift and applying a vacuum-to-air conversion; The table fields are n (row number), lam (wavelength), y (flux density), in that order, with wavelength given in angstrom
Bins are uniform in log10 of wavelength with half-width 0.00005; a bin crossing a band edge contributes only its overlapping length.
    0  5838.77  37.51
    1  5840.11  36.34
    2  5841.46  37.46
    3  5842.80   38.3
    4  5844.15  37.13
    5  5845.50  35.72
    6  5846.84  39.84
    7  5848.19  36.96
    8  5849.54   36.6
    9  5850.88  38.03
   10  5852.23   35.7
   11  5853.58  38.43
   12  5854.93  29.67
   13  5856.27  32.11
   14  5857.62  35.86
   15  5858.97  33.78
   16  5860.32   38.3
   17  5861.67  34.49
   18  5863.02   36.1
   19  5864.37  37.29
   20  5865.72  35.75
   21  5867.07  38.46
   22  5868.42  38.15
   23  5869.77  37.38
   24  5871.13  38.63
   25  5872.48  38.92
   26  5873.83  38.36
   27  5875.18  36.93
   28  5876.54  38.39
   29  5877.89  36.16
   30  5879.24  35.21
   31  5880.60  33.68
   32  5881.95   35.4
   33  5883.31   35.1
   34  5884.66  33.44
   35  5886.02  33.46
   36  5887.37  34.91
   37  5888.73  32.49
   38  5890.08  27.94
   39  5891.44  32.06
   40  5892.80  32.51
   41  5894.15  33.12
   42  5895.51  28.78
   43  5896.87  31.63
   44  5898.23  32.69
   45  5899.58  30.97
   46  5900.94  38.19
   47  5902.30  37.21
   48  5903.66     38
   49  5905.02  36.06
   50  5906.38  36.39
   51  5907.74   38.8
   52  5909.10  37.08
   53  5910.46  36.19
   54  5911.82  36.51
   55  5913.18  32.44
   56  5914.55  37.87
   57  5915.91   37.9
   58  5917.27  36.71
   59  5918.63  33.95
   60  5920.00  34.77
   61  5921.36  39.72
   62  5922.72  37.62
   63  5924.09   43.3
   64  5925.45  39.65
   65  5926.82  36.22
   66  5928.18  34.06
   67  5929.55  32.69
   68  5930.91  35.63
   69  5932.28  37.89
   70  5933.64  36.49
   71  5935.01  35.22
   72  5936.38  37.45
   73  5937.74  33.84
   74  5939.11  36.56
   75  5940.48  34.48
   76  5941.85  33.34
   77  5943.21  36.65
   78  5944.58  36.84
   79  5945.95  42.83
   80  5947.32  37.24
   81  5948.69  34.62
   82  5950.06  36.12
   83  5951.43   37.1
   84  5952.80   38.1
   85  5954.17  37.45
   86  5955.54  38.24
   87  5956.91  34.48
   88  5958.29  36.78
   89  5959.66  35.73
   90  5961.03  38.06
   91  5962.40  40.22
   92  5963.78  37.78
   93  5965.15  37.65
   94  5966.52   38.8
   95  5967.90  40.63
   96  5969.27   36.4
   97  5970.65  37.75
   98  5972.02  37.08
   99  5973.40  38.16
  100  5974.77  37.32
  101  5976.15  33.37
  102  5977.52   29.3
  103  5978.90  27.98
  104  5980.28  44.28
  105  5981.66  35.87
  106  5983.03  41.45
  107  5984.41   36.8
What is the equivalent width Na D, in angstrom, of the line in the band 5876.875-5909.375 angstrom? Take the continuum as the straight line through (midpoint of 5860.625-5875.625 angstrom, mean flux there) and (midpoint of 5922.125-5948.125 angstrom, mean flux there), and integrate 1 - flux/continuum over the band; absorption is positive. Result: 2.53 angstrom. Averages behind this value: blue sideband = 37.4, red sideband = 36.7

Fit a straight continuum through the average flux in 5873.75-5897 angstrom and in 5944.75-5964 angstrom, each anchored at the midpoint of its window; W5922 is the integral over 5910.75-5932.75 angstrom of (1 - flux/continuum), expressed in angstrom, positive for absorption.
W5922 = -0.6 angstrom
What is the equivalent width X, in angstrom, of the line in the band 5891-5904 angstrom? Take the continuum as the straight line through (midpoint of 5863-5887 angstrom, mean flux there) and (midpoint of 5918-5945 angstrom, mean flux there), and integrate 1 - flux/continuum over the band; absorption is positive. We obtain 1.1 angstrom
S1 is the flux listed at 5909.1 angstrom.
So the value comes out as 37.08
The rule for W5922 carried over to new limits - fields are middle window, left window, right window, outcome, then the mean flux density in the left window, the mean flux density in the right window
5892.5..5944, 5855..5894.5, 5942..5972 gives 0.95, 35.3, 37.5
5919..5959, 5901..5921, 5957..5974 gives 0.49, 36.5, 37.8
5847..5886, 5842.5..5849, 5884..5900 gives -1.35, 37.5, 32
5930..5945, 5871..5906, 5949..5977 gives 0.23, 34.6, 37.3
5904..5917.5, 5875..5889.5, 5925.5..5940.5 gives -0.48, 34.9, 35.7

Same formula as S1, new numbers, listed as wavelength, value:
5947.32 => 37.24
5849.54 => 36.6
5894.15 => 33.12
